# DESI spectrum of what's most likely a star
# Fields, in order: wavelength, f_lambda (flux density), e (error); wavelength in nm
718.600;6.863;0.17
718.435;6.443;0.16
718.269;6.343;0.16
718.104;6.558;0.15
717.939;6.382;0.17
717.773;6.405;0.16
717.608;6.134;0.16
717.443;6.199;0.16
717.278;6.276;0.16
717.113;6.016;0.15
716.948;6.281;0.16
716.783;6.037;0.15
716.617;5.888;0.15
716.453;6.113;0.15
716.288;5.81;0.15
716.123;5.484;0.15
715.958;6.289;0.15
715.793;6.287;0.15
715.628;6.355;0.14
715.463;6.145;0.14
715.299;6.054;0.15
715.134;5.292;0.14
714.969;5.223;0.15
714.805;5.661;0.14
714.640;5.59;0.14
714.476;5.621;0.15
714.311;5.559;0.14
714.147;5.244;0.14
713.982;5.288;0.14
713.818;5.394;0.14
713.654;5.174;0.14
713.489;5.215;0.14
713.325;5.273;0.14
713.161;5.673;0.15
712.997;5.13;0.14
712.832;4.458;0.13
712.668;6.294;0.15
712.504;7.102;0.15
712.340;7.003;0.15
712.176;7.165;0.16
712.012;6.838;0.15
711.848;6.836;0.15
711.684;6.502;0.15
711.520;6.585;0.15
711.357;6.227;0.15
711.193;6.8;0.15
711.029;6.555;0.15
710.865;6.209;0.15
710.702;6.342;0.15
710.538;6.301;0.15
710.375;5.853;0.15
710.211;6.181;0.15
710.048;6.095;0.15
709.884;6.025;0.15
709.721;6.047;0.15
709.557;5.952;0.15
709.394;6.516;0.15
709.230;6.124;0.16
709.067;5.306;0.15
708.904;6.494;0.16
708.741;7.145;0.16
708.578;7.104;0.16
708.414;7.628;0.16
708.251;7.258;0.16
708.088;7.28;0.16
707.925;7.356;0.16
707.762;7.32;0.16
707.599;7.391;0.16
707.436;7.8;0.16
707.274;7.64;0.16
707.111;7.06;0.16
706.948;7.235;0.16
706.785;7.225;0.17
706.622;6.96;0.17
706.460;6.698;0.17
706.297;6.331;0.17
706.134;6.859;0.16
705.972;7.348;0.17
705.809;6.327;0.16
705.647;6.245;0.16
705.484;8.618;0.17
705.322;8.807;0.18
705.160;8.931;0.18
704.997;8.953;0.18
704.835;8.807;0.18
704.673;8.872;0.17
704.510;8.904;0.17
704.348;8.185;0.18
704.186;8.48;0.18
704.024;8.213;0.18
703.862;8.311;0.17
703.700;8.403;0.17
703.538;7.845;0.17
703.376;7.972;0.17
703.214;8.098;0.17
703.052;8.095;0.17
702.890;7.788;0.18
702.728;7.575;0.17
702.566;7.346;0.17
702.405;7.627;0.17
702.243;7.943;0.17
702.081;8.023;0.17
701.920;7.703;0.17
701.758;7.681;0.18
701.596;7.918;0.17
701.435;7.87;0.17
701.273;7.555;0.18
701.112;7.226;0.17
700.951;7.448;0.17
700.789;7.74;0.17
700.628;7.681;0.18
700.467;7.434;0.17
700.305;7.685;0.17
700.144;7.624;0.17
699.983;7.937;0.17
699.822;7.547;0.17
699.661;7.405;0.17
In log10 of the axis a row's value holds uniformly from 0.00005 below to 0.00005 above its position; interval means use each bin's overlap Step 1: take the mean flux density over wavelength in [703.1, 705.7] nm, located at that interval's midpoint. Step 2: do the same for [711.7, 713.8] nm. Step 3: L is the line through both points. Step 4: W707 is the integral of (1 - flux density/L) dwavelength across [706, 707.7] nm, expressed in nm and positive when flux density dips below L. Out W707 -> 0.12 nm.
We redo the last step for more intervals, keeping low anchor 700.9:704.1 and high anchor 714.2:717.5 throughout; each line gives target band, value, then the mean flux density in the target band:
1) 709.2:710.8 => 0.14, 6.14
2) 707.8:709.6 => 0.04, 6.77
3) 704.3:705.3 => -0.17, 8.79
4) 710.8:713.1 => 0.02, 6.4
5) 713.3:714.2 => 0.14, 5.26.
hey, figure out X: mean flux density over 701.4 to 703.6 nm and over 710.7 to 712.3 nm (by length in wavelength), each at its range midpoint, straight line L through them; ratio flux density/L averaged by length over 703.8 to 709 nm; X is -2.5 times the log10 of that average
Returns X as -0.04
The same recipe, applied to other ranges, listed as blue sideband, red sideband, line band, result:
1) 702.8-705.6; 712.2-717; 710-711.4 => 0.08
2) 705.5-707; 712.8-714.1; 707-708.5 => -0.14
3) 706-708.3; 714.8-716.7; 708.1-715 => 0.07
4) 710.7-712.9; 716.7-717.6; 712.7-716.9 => 0.13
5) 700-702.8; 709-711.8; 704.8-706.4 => -0.10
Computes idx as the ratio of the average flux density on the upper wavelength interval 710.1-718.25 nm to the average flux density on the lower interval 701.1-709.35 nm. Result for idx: 0.8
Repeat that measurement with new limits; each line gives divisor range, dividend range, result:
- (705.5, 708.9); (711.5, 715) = 0.82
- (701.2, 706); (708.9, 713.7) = 0.77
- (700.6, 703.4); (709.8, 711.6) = 0.81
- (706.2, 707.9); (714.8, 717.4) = 0.83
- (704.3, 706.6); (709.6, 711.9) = 0.81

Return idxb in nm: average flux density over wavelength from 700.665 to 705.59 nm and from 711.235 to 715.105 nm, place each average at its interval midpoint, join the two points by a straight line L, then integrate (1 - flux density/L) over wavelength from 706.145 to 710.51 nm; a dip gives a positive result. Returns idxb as 0.11 nm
